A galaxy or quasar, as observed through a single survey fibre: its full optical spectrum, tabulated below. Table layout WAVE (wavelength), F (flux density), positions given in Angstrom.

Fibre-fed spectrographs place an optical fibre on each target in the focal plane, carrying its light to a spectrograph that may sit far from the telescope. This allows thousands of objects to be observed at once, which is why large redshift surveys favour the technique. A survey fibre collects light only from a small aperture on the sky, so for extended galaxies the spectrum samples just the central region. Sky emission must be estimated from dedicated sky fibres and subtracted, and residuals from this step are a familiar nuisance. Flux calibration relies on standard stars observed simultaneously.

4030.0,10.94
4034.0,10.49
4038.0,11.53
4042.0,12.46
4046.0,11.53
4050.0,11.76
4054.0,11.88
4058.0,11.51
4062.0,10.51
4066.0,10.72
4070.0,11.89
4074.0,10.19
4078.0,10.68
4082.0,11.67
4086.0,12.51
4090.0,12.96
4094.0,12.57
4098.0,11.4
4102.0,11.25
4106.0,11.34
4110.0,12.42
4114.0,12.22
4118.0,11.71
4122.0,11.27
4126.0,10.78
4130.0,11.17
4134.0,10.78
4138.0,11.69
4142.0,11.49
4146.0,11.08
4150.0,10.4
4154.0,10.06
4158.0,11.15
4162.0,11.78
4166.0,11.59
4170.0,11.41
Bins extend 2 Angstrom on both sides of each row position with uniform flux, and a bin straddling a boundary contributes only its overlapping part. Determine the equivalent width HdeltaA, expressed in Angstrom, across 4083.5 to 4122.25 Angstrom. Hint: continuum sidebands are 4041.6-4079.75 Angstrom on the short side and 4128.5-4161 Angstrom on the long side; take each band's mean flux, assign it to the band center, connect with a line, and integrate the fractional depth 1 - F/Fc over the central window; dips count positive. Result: -3.0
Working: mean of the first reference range 11.3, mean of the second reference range 11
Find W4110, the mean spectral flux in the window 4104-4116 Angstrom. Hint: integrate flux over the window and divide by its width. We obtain 12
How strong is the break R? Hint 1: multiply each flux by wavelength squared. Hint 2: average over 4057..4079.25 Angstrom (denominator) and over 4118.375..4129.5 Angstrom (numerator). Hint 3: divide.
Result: 1.1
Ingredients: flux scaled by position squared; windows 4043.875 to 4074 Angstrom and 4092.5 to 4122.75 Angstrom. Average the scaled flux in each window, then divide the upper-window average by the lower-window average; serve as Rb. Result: 1.1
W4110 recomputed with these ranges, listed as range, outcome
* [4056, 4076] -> 11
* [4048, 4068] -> 11.3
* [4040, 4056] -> 11.9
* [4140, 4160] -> 10.8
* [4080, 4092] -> 12.4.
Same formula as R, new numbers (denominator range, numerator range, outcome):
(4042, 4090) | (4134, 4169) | 1.01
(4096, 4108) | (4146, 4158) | 0.95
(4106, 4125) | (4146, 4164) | 0.94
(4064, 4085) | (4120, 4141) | 1.03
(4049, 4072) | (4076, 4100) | 1.07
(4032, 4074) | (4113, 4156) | 1.02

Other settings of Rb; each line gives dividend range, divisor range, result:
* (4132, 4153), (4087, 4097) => 0.90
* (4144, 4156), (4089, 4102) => 0.89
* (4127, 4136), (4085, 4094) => 0.88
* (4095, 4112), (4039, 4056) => 1.01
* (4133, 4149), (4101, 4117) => 0.96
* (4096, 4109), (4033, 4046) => 1.02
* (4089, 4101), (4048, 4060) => 1.06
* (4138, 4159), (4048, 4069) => 1.01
